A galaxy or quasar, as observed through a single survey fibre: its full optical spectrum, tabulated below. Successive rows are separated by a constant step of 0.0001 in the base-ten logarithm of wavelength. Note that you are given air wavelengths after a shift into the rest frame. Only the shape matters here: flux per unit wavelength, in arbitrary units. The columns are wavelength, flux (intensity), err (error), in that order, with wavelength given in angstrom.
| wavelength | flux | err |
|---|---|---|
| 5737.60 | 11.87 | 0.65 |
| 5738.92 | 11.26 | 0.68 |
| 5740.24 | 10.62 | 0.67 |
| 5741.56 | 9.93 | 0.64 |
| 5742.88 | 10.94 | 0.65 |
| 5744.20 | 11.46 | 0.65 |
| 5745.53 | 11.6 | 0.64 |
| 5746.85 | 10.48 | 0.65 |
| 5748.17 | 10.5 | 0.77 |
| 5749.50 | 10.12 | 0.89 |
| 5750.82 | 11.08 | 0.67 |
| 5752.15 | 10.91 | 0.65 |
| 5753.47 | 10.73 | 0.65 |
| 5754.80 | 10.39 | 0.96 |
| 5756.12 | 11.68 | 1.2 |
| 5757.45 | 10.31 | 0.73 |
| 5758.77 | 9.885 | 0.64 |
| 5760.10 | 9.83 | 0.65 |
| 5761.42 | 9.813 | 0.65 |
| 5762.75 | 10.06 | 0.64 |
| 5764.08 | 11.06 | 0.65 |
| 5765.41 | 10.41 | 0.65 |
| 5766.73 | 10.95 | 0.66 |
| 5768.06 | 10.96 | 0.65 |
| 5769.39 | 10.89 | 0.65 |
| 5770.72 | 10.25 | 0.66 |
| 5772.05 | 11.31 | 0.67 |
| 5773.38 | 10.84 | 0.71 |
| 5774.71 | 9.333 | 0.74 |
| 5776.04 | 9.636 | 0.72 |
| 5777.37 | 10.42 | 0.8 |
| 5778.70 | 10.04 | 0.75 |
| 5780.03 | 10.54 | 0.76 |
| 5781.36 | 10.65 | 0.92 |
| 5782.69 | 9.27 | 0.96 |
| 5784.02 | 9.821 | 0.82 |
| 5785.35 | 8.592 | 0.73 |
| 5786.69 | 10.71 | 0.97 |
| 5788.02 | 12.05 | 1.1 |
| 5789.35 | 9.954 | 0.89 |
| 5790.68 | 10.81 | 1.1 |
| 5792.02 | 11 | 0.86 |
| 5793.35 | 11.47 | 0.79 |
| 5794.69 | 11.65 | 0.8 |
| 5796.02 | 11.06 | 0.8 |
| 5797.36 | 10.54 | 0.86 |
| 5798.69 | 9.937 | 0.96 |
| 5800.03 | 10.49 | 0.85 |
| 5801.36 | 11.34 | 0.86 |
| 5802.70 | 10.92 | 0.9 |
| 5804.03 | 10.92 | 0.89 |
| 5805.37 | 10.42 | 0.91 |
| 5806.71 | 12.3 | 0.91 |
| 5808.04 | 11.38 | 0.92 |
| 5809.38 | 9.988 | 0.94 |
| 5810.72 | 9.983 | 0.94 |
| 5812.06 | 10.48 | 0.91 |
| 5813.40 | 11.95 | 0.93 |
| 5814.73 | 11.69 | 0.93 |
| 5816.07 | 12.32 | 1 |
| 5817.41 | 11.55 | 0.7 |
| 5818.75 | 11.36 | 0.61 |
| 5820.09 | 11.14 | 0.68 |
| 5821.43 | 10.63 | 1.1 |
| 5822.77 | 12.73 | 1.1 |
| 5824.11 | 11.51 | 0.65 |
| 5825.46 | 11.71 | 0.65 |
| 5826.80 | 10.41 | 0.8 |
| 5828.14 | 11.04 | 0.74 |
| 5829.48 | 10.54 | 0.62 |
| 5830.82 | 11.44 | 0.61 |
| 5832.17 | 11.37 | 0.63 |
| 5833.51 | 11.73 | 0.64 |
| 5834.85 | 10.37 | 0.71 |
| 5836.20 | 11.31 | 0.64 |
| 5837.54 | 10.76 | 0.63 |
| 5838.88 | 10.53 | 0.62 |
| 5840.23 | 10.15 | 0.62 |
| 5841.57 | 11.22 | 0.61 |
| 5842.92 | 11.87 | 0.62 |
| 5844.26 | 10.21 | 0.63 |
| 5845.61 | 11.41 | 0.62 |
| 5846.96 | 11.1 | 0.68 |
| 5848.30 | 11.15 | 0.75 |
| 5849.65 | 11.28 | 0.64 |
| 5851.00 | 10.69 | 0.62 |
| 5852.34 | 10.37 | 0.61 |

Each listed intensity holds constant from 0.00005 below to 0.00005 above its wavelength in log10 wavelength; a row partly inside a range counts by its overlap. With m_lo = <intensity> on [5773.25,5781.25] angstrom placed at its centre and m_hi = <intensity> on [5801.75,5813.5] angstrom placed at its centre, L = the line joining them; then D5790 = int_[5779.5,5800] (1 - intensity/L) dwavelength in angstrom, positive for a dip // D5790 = -0.2 angstrom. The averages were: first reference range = 10.1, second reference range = 10.9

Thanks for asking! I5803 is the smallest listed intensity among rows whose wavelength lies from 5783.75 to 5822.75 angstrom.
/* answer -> 8.592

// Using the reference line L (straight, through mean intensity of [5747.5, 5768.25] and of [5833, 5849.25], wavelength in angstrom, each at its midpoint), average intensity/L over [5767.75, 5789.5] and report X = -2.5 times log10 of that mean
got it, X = 0.04 mag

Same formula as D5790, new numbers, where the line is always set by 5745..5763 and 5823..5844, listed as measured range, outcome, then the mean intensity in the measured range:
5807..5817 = -0.2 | 11.2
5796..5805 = 0.1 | 10.7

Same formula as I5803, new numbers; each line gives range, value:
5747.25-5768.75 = 9.813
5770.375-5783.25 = 9.27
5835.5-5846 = 10.15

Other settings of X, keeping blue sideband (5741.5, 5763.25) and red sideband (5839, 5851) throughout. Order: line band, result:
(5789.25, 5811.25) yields -0.01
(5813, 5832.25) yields -0.05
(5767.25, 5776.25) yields 0.02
